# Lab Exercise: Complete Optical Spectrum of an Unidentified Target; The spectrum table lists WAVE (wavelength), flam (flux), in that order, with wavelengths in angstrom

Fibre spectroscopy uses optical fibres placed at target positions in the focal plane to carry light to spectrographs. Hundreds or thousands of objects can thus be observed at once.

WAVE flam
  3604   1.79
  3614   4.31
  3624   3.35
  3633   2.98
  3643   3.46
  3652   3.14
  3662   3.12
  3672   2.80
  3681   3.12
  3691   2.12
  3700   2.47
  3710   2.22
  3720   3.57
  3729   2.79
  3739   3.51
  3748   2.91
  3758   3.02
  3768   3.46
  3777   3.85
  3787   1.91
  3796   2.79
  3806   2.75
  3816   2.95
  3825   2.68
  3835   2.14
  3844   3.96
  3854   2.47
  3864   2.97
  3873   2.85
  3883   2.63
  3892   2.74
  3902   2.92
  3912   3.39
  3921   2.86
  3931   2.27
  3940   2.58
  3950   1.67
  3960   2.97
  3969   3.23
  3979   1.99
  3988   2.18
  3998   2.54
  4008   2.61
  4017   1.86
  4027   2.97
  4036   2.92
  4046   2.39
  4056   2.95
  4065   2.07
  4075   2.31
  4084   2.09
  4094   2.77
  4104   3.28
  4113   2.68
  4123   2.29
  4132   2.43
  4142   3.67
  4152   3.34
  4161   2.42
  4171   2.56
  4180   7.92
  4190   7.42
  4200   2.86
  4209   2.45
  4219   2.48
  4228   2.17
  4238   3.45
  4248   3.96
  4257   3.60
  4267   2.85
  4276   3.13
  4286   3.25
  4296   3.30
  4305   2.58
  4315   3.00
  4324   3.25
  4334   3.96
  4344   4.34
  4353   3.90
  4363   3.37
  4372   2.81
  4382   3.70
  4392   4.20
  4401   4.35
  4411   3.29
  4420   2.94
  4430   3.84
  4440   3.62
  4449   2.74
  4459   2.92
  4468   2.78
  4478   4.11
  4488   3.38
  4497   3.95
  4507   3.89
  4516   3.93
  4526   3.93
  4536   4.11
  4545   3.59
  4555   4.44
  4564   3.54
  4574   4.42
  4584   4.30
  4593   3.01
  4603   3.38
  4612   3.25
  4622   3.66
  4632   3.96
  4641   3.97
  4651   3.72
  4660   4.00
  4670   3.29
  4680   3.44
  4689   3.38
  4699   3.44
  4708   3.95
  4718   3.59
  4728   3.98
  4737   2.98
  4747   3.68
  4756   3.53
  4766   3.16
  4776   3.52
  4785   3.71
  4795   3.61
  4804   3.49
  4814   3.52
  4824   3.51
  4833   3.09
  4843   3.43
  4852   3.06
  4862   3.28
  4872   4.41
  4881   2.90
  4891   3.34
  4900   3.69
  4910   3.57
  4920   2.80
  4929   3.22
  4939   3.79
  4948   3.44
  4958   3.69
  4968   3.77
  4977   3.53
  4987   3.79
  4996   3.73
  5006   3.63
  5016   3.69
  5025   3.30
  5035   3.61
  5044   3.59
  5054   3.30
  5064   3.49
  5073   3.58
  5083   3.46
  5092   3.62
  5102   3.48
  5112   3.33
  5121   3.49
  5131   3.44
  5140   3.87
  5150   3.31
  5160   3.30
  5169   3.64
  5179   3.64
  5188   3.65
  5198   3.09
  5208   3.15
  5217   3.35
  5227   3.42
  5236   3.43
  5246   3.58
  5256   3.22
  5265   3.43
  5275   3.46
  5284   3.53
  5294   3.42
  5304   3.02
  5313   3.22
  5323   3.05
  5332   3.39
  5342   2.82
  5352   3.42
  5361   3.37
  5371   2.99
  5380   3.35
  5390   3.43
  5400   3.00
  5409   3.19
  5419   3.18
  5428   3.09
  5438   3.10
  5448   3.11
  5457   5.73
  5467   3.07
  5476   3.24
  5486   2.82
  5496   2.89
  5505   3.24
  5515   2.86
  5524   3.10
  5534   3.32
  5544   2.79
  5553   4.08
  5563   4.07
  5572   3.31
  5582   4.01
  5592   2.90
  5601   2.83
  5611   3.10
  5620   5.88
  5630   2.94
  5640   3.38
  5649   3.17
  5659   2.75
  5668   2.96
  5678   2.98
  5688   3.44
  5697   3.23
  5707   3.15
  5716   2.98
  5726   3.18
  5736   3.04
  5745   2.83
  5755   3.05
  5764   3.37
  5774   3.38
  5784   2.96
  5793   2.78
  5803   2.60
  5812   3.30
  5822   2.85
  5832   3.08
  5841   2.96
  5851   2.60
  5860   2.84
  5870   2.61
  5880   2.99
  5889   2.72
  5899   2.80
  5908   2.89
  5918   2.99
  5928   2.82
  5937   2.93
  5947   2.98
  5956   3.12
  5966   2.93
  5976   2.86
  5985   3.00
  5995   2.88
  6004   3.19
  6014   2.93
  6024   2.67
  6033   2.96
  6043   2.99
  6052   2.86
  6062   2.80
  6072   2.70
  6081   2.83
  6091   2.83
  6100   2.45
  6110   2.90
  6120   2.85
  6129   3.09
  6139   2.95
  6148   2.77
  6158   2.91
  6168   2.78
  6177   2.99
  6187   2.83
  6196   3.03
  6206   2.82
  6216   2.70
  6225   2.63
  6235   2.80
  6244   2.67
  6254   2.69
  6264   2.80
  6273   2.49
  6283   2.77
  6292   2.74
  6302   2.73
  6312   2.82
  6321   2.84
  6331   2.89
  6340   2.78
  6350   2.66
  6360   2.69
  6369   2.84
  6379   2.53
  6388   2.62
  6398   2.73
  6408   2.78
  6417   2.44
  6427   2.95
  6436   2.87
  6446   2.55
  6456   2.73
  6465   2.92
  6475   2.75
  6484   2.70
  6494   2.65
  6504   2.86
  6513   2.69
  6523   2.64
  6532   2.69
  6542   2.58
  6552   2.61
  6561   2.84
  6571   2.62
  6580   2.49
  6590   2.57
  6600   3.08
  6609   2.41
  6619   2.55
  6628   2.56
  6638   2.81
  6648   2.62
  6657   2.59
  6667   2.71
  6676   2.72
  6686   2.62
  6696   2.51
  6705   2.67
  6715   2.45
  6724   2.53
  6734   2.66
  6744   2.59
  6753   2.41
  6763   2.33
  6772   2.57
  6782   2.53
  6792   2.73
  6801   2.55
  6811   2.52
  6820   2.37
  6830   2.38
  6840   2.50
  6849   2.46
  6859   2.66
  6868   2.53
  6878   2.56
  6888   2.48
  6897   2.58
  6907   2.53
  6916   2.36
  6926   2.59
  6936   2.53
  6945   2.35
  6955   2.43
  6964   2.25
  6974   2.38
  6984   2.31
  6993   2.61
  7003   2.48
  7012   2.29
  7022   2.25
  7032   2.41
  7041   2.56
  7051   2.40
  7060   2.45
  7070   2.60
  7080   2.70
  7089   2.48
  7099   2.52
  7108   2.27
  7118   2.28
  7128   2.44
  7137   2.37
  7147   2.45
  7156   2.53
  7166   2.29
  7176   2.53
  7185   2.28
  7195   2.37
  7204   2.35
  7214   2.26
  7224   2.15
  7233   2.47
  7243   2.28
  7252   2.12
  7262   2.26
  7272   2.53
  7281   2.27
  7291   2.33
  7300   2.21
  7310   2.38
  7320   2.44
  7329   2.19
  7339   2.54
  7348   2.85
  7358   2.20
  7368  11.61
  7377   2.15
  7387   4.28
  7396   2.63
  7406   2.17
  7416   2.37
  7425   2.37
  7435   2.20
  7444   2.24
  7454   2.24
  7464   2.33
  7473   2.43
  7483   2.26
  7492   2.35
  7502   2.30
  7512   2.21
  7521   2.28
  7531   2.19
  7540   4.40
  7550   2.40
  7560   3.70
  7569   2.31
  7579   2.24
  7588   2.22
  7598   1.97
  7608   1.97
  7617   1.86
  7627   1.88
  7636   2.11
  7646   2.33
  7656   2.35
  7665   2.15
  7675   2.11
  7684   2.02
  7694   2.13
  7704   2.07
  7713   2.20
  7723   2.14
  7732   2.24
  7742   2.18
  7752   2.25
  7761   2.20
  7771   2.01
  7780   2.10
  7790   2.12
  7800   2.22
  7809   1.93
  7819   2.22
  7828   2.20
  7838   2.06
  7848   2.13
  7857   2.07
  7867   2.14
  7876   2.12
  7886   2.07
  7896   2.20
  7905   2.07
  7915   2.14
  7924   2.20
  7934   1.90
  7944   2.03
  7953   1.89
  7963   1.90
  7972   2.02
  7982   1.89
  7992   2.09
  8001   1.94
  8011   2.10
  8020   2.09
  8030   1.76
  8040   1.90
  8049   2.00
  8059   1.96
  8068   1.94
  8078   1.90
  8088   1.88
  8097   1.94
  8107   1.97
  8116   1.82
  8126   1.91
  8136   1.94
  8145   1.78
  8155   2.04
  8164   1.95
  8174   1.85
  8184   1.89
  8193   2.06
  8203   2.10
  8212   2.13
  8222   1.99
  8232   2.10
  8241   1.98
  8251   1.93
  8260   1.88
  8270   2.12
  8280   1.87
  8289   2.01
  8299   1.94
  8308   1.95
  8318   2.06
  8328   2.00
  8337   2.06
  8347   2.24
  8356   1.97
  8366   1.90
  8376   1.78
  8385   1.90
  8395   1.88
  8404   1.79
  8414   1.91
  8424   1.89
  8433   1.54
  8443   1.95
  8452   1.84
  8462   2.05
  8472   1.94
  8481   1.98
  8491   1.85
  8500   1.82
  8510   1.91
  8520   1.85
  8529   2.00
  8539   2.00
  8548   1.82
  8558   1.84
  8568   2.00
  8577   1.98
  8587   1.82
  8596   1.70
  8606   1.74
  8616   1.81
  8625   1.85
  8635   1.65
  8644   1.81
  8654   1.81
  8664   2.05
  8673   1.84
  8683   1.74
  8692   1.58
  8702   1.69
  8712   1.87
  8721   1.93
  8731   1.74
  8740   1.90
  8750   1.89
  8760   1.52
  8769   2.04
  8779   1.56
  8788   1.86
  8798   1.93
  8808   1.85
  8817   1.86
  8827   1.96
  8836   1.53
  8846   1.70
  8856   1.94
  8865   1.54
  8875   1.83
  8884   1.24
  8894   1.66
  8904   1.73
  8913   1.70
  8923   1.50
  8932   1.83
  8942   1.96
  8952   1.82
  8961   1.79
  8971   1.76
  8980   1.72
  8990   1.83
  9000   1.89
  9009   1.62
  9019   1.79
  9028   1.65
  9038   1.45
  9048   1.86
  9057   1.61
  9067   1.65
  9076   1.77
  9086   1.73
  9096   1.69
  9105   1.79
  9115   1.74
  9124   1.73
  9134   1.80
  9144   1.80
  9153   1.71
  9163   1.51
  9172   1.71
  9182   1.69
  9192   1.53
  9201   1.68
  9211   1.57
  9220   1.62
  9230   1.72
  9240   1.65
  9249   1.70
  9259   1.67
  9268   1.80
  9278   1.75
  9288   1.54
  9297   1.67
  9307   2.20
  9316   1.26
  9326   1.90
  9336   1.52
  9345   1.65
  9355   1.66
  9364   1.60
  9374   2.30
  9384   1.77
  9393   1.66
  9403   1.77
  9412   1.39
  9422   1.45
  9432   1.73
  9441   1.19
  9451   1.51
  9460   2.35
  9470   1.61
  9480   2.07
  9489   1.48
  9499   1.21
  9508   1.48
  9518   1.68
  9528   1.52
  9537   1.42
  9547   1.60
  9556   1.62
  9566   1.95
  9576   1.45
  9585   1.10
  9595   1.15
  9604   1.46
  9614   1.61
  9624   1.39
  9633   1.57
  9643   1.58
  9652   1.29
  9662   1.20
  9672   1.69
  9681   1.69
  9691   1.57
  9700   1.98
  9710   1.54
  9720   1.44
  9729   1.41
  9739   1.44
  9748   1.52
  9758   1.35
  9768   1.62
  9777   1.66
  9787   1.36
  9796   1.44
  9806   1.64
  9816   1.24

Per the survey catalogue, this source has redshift 0.12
